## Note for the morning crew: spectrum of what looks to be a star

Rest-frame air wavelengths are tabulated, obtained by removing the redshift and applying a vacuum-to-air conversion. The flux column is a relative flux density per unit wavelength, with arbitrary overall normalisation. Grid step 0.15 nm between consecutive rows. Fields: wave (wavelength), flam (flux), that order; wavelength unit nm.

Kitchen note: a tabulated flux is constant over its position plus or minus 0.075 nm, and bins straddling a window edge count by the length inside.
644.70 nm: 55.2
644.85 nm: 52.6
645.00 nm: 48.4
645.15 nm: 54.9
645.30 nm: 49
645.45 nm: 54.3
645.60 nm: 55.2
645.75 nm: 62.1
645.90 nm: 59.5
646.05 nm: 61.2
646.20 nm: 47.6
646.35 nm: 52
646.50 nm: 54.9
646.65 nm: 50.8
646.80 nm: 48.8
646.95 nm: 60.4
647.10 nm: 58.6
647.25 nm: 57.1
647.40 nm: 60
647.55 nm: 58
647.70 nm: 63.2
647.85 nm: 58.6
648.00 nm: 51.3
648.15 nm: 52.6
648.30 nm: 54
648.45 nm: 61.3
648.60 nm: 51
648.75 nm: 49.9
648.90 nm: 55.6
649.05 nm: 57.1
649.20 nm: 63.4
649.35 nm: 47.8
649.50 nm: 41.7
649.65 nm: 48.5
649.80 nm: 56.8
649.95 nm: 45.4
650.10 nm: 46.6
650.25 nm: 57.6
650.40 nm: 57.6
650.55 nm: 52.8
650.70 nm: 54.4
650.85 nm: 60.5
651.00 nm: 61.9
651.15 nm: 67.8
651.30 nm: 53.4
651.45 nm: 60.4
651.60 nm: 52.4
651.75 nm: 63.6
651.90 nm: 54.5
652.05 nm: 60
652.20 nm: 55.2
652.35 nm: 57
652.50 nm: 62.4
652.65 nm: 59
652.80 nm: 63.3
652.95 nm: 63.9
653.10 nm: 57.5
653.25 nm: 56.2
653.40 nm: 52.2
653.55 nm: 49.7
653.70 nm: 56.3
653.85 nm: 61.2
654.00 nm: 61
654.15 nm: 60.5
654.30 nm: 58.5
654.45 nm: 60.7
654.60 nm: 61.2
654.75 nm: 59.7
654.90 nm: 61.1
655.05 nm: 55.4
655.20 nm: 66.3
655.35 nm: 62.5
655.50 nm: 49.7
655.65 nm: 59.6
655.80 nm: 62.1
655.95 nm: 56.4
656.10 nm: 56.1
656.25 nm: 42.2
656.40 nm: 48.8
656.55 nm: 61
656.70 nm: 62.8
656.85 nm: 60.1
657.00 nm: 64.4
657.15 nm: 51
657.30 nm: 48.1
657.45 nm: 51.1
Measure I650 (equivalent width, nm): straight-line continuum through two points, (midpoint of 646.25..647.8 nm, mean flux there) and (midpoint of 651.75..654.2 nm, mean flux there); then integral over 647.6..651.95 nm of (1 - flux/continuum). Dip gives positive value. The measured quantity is 0.15 nm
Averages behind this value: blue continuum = 56.3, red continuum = 58.3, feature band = 55.3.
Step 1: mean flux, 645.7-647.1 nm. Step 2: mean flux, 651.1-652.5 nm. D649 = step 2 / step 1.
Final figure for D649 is 1.05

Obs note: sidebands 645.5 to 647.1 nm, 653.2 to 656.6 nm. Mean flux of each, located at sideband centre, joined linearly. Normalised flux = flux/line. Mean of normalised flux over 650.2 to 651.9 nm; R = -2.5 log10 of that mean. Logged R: -0.034 mag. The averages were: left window 55.4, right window 57.3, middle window 58.2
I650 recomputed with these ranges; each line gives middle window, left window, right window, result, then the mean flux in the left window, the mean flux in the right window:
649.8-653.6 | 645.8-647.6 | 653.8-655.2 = 0.10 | 55.8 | 60.2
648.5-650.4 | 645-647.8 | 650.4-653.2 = 0.18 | 55.8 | 58.8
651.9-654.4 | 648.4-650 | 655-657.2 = -0.14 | 52.6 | 57.3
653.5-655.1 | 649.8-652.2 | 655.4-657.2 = -0.07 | 56.6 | 56.3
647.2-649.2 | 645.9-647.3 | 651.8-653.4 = -0.02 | 54.8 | 58.7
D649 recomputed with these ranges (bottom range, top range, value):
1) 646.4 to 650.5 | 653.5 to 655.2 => 1.09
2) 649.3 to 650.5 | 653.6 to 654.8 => 1.19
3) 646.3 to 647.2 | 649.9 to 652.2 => 1.04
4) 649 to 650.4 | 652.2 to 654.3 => 1.12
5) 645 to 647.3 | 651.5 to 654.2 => 1.06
